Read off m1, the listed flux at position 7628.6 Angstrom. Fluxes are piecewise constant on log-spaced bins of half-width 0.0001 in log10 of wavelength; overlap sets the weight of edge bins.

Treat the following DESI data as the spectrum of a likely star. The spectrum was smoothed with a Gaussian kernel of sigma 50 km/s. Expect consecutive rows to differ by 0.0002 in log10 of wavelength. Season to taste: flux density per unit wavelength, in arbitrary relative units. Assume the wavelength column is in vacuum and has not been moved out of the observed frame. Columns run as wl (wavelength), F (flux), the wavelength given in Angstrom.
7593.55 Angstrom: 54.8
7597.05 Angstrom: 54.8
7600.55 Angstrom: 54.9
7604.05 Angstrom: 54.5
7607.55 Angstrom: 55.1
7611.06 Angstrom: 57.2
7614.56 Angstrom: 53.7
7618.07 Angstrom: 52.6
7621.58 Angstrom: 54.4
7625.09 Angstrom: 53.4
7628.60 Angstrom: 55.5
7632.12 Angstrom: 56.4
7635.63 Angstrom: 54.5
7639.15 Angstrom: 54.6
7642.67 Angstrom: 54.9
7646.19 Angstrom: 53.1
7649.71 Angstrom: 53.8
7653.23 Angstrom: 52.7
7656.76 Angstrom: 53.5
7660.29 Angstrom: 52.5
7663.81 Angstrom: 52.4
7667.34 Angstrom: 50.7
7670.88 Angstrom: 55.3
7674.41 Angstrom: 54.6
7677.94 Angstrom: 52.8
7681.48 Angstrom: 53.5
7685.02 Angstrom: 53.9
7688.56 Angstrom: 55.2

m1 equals 55.5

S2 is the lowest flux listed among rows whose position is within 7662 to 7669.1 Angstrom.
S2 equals 50.7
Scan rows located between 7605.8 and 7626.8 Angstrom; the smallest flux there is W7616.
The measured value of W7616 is 52.6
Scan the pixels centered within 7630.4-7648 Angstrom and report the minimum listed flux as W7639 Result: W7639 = 53.1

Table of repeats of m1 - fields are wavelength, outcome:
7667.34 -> 50.7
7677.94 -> 52.8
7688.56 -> 55.2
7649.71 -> 53.8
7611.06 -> 57.2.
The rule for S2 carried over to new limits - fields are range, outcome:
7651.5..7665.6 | 52.4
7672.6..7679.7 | 52.8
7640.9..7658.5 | 52.7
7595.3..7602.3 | 54.8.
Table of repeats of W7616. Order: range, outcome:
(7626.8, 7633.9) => 55.5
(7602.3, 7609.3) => 54.5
